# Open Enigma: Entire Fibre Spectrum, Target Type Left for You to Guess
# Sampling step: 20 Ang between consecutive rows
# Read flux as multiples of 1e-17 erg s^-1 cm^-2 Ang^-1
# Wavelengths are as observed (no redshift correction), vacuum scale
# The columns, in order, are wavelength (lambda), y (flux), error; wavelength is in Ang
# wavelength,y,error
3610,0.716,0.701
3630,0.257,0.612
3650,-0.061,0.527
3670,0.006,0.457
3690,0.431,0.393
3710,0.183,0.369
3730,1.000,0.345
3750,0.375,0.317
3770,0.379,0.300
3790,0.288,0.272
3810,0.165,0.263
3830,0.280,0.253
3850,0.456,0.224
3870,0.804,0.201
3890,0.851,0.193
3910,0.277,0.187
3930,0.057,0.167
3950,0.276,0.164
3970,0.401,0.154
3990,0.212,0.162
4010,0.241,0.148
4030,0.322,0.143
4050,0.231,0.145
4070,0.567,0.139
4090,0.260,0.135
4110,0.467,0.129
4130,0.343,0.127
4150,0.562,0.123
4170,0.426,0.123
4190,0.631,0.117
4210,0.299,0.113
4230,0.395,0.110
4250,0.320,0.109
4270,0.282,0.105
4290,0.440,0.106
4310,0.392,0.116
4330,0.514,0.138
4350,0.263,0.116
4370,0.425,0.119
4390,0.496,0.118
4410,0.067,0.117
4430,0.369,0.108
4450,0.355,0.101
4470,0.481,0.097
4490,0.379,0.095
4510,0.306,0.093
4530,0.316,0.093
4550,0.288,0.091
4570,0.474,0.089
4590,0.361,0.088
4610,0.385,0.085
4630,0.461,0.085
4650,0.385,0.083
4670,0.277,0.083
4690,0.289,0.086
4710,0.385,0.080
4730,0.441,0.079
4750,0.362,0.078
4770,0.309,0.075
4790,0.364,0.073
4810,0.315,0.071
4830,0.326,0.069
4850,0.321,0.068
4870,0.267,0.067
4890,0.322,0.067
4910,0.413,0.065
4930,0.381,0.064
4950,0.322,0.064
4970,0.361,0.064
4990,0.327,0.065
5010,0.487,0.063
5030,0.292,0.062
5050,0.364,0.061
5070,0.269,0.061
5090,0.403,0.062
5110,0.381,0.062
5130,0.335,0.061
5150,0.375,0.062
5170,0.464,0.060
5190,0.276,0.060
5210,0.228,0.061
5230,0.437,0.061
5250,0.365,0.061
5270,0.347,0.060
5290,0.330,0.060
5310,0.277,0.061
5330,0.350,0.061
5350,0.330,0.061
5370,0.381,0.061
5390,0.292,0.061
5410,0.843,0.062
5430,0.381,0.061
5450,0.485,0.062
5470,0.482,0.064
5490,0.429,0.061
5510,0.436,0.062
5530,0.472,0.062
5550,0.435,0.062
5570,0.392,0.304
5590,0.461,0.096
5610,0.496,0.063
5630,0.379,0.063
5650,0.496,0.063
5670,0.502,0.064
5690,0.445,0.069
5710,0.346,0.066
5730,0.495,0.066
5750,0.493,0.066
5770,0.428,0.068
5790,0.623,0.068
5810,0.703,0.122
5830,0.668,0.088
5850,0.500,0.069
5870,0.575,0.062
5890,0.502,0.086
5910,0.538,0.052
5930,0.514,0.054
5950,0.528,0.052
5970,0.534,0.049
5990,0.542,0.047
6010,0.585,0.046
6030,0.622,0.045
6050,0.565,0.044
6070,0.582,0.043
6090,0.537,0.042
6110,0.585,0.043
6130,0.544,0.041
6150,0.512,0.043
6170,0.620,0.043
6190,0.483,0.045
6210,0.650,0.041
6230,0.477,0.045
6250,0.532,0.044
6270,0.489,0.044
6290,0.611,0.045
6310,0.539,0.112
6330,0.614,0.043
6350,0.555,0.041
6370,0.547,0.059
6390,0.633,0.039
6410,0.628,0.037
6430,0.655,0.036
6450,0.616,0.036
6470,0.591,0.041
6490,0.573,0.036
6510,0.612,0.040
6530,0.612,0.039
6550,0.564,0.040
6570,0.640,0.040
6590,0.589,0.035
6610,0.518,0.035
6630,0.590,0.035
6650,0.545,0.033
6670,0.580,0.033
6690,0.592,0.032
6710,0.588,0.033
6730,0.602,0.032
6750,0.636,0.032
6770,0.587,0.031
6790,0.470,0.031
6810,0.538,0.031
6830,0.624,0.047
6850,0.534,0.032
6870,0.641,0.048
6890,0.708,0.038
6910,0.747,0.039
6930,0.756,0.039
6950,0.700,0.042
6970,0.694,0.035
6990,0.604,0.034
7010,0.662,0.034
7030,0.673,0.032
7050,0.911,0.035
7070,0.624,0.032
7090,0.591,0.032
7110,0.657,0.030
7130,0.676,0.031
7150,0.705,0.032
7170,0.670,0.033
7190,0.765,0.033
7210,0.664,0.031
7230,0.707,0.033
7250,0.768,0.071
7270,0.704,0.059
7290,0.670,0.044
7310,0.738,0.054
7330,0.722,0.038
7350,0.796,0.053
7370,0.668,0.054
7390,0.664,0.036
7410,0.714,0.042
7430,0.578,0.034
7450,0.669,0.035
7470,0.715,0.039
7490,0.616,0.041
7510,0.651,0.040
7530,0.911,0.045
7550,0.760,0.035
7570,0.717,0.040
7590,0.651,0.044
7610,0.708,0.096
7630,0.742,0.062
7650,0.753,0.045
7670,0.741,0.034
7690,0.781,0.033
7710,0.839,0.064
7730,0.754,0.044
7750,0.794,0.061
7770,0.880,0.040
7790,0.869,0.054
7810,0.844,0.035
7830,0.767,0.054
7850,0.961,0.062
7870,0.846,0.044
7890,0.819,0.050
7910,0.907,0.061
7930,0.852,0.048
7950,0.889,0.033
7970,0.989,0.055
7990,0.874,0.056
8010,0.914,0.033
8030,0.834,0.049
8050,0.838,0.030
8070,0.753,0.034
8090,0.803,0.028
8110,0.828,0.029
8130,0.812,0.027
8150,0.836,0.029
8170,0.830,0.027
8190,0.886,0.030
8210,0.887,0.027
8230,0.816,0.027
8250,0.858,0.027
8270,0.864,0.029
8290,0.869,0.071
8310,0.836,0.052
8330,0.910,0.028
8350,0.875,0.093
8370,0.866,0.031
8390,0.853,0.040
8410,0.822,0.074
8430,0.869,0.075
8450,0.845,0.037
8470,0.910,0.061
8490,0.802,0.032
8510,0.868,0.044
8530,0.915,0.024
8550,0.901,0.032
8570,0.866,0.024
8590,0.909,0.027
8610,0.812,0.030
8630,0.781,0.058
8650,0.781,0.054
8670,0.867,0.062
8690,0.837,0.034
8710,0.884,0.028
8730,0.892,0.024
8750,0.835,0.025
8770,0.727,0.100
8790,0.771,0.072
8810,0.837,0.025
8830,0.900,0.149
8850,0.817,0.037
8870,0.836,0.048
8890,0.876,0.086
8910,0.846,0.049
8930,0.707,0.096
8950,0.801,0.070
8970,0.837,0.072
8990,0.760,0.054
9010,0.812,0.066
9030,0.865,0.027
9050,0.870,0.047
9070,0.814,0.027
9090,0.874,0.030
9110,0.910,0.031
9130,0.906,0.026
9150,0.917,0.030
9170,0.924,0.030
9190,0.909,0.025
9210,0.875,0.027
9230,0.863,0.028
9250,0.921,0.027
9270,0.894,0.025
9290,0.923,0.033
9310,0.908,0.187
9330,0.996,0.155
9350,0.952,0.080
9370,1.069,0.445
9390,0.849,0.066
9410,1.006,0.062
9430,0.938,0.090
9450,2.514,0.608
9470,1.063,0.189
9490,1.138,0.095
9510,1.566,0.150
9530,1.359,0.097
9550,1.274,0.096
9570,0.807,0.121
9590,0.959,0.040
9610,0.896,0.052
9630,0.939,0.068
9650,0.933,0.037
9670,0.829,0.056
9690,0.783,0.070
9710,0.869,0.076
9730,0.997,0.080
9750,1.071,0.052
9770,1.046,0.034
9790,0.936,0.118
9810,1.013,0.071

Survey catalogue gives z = 0.450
